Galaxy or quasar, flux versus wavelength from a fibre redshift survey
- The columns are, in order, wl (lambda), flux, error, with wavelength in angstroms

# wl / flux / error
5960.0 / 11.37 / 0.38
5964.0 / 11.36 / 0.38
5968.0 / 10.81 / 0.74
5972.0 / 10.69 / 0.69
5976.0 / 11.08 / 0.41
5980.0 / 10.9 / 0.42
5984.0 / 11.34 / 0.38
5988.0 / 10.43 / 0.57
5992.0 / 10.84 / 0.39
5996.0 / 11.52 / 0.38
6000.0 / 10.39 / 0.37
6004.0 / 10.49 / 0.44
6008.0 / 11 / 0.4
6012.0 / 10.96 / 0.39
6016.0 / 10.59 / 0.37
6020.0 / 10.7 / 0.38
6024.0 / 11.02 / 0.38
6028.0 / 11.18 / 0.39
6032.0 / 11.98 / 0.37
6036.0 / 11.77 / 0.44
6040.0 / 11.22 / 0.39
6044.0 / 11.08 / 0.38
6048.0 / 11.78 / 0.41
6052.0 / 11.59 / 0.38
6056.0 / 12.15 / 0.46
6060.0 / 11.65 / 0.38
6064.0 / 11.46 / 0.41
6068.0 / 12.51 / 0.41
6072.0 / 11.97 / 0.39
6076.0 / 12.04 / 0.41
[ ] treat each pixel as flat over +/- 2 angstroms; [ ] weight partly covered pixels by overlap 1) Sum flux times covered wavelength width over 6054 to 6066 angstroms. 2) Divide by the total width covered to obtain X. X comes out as 11.8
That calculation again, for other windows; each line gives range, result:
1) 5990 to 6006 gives 10.8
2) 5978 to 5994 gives 10.9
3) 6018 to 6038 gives 11.3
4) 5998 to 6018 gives 10.7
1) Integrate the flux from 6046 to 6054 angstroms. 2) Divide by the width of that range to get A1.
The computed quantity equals 11.7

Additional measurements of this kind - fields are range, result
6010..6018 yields 10.8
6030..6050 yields 11.6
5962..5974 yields 11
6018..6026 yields 10.9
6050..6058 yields 11.9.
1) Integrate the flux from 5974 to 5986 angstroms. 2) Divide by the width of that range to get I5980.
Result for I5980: 11.1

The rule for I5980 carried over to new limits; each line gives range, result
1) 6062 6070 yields 12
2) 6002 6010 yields 10.7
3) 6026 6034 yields 11.6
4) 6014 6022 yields 10.6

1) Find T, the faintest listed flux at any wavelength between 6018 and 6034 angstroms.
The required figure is 10.7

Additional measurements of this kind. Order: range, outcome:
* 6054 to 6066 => 11.46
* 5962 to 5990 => 10.43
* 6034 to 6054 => 11.08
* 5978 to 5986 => 10.9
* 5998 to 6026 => 10.39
